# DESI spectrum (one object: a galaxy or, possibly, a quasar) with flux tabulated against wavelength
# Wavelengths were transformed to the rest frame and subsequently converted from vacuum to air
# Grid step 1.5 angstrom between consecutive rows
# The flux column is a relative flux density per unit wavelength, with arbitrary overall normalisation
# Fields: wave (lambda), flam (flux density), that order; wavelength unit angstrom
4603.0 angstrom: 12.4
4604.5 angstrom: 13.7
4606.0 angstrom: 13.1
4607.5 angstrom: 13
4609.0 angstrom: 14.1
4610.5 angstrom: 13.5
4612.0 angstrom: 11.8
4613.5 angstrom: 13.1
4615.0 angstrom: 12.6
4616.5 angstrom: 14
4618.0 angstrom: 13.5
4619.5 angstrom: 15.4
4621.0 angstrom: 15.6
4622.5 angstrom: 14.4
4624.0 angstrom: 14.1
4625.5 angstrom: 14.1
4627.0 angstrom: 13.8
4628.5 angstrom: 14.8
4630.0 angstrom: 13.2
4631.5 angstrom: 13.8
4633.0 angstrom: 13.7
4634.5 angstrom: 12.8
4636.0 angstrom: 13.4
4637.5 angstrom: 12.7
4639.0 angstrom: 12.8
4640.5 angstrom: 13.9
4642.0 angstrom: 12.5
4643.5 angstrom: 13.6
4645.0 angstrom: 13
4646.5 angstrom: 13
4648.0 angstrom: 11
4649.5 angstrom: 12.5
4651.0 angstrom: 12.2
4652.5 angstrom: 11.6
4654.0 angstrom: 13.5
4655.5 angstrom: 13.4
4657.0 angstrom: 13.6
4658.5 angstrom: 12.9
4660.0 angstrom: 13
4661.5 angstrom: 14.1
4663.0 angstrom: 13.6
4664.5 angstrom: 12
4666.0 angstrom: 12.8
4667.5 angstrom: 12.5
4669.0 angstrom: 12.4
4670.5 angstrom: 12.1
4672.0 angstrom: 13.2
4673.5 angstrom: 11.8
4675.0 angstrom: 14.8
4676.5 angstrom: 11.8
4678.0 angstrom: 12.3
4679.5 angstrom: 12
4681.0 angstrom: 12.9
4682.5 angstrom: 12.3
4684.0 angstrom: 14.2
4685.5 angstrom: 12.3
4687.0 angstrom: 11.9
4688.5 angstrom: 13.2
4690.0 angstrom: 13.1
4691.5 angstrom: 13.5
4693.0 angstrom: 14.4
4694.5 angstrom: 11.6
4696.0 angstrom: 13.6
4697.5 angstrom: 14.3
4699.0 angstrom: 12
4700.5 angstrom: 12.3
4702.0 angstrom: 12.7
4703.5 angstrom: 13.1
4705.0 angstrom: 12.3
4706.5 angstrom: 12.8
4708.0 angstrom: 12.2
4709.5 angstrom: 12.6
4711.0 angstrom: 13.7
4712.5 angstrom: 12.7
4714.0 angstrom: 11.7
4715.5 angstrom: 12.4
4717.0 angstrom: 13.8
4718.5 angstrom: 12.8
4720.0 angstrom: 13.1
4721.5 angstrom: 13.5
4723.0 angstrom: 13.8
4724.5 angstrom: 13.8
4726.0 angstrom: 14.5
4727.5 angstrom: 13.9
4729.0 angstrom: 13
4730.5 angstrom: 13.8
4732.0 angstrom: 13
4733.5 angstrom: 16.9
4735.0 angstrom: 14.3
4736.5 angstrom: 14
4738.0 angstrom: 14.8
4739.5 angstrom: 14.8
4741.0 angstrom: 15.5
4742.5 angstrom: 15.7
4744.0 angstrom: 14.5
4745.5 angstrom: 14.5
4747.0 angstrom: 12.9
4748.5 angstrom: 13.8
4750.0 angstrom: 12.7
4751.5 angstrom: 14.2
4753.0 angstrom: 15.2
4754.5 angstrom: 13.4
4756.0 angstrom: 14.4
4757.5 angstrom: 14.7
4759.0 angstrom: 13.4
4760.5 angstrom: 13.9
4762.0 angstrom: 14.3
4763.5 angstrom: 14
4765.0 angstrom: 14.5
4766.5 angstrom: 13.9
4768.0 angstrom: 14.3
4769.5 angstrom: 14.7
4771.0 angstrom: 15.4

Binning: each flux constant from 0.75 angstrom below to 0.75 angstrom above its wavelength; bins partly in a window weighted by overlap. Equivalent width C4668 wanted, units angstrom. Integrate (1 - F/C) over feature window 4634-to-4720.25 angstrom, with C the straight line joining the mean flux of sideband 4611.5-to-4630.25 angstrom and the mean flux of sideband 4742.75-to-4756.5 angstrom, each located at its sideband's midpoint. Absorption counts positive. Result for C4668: 7.0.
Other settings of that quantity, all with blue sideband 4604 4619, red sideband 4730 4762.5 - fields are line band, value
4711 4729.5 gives 1.1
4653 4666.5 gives 0.4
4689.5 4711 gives 1.6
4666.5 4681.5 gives 1.3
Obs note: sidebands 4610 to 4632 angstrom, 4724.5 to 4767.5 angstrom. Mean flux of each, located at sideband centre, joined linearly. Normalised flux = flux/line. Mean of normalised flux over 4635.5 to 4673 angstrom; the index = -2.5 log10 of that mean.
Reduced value 0.09 mag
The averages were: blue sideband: 13.9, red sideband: 14.2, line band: 12.8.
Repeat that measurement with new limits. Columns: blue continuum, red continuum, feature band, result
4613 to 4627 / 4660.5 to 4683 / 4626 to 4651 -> 0.04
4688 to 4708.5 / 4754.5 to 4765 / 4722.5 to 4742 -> -0.06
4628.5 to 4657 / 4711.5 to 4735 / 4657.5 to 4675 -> 0.02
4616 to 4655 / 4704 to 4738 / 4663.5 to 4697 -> 0.05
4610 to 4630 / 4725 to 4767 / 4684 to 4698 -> 0.08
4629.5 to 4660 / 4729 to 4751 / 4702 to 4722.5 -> 0.09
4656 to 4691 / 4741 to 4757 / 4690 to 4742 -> 0.01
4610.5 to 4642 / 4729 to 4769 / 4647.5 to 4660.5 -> 0.09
